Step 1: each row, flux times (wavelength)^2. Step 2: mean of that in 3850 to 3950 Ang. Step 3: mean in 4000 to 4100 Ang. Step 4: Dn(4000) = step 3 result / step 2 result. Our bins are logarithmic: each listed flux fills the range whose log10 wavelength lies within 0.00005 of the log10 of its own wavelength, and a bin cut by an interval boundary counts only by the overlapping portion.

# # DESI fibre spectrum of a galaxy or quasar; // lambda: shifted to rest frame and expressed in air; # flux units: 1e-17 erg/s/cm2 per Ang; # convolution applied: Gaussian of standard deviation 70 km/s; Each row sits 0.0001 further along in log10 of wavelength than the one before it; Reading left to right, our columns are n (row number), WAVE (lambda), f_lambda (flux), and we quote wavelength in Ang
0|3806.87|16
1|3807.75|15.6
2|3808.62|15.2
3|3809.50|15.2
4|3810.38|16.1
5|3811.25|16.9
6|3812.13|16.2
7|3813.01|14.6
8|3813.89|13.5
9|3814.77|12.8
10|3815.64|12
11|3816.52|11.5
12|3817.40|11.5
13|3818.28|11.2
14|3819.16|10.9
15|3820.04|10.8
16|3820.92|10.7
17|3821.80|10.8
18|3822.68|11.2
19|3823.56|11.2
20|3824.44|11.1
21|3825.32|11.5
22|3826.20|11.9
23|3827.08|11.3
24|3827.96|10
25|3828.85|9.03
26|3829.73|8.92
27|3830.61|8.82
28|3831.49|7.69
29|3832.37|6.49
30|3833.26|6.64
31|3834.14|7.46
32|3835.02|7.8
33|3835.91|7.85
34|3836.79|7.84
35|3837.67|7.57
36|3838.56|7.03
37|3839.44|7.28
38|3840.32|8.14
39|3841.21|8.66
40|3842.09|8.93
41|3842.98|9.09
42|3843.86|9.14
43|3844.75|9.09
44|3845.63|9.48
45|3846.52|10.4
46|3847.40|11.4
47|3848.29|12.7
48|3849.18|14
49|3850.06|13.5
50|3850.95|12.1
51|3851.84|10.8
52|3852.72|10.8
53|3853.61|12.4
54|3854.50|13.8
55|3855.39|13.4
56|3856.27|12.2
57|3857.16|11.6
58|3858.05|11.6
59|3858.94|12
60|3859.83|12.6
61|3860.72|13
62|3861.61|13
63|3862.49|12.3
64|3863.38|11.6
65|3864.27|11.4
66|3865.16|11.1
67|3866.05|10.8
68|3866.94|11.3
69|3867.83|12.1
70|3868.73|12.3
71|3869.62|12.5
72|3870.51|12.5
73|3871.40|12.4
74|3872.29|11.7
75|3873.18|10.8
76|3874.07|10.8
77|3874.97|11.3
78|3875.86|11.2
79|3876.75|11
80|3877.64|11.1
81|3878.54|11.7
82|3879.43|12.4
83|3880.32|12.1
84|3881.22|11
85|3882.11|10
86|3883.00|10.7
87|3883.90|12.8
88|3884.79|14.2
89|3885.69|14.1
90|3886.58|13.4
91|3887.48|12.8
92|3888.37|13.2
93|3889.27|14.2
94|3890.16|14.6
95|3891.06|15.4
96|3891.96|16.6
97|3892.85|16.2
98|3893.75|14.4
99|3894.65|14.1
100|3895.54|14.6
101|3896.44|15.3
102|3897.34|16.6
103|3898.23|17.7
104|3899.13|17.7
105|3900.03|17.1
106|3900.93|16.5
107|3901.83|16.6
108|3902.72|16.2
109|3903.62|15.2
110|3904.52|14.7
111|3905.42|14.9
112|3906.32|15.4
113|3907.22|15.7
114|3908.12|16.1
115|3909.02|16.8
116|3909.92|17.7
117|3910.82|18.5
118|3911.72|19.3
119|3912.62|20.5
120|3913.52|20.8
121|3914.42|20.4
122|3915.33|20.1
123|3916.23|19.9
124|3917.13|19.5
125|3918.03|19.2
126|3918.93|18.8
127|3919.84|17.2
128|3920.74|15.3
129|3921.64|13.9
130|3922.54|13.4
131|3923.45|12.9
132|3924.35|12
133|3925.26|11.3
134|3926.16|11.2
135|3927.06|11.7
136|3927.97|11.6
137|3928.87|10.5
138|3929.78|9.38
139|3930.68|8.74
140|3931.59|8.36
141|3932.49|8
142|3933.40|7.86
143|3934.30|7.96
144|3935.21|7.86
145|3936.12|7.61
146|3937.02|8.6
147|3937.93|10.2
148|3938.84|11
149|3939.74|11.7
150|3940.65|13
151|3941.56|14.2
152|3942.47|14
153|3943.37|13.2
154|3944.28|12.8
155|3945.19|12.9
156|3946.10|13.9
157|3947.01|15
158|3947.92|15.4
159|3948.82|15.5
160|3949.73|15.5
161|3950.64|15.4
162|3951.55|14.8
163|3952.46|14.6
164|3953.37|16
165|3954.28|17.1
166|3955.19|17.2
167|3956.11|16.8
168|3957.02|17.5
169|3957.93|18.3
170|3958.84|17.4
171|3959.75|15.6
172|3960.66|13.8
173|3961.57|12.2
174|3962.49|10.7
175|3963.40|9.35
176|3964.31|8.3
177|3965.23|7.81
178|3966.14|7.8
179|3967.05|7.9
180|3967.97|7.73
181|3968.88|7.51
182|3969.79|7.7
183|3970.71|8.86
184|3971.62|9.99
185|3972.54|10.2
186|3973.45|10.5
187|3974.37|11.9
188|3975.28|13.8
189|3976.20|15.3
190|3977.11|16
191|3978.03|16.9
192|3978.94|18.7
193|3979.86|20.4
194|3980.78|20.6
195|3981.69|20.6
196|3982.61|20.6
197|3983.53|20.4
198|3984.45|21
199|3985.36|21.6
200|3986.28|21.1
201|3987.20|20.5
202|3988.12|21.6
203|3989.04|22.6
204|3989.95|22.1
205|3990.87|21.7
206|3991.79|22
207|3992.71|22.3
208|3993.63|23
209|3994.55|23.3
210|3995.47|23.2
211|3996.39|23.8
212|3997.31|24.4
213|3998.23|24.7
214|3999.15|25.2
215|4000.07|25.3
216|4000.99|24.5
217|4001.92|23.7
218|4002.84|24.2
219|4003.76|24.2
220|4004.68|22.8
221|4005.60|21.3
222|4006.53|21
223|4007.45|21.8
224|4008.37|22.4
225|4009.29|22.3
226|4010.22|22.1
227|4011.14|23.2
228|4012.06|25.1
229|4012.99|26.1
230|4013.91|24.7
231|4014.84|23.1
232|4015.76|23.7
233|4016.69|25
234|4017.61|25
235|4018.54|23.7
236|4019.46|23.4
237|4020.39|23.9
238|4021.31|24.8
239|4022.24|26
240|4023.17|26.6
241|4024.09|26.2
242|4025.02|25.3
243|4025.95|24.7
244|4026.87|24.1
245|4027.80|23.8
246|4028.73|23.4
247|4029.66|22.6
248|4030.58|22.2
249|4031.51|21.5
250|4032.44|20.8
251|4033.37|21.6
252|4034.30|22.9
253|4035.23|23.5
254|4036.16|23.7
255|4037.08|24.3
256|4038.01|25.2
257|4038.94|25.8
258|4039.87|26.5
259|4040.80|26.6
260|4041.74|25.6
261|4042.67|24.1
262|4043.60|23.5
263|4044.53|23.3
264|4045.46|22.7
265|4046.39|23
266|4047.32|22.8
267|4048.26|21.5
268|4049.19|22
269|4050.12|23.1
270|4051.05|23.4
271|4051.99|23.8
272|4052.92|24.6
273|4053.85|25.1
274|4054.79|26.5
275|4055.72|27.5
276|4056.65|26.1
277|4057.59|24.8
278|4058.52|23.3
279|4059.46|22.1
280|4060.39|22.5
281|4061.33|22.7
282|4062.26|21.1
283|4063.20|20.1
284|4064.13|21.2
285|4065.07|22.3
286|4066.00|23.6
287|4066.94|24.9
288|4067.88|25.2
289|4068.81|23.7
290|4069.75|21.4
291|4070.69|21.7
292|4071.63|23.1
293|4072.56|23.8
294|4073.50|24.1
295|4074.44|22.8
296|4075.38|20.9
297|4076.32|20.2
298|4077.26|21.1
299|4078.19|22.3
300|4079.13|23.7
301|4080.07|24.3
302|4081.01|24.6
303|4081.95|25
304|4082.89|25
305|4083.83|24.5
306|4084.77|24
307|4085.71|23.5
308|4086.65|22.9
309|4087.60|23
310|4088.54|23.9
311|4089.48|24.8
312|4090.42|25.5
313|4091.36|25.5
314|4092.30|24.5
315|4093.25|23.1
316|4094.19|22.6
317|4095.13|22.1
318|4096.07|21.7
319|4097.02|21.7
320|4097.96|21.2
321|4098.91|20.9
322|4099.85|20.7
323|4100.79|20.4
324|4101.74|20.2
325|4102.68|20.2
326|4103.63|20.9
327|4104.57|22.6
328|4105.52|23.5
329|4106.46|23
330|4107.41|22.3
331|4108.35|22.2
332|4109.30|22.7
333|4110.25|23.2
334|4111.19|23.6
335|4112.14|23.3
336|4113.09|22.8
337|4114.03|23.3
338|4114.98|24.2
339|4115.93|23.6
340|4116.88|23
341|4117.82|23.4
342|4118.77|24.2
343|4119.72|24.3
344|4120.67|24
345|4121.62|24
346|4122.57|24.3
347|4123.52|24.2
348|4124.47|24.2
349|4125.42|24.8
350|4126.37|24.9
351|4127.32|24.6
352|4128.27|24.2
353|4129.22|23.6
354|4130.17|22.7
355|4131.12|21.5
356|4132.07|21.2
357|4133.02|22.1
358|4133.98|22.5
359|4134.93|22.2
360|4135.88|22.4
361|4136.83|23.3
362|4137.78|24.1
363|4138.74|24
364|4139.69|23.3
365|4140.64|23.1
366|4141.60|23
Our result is 1.9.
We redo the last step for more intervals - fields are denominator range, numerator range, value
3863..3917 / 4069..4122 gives 1.76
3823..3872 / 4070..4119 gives 2.45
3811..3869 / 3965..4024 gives 2.01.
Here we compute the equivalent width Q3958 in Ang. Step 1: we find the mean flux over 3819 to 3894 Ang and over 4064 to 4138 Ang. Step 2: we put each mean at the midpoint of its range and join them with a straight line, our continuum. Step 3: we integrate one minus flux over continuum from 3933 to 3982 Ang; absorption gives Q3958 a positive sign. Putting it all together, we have 9.5 Ang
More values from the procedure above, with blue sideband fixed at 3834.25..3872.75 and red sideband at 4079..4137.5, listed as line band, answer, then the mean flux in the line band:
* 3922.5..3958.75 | 6.02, 12.7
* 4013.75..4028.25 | -4.31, 24.6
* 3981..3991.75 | -2.46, 21.3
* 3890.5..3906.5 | -3.36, 15.8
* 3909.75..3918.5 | -3.67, 19.7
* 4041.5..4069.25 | -3.91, 23.5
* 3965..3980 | 4.60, 11.6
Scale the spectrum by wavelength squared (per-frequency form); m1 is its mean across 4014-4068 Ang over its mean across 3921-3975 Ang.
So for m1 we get 2.09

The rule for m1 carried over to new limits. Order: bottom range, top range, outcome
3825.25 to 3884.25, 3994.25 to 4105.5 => 2.41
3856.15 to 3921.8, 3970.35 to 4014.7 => 1.51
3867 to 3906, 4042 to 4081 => 1.86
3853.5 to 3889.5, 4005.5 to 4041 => 2.13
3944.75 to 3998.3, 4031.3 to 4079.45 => 1.49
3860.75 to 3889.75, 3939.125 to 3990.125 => 1.29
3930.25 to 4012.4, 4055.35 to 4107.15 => 1.47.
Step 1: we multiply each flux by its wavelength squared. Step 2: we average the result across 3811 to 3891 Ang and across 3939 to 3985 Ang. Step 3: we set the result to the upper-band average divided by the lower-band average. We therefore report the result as 1.3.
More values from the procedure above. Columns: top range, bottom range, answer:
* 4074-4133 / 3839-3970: 1.94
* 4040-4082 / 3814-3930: 2.02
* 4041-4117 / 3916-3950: 1.97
